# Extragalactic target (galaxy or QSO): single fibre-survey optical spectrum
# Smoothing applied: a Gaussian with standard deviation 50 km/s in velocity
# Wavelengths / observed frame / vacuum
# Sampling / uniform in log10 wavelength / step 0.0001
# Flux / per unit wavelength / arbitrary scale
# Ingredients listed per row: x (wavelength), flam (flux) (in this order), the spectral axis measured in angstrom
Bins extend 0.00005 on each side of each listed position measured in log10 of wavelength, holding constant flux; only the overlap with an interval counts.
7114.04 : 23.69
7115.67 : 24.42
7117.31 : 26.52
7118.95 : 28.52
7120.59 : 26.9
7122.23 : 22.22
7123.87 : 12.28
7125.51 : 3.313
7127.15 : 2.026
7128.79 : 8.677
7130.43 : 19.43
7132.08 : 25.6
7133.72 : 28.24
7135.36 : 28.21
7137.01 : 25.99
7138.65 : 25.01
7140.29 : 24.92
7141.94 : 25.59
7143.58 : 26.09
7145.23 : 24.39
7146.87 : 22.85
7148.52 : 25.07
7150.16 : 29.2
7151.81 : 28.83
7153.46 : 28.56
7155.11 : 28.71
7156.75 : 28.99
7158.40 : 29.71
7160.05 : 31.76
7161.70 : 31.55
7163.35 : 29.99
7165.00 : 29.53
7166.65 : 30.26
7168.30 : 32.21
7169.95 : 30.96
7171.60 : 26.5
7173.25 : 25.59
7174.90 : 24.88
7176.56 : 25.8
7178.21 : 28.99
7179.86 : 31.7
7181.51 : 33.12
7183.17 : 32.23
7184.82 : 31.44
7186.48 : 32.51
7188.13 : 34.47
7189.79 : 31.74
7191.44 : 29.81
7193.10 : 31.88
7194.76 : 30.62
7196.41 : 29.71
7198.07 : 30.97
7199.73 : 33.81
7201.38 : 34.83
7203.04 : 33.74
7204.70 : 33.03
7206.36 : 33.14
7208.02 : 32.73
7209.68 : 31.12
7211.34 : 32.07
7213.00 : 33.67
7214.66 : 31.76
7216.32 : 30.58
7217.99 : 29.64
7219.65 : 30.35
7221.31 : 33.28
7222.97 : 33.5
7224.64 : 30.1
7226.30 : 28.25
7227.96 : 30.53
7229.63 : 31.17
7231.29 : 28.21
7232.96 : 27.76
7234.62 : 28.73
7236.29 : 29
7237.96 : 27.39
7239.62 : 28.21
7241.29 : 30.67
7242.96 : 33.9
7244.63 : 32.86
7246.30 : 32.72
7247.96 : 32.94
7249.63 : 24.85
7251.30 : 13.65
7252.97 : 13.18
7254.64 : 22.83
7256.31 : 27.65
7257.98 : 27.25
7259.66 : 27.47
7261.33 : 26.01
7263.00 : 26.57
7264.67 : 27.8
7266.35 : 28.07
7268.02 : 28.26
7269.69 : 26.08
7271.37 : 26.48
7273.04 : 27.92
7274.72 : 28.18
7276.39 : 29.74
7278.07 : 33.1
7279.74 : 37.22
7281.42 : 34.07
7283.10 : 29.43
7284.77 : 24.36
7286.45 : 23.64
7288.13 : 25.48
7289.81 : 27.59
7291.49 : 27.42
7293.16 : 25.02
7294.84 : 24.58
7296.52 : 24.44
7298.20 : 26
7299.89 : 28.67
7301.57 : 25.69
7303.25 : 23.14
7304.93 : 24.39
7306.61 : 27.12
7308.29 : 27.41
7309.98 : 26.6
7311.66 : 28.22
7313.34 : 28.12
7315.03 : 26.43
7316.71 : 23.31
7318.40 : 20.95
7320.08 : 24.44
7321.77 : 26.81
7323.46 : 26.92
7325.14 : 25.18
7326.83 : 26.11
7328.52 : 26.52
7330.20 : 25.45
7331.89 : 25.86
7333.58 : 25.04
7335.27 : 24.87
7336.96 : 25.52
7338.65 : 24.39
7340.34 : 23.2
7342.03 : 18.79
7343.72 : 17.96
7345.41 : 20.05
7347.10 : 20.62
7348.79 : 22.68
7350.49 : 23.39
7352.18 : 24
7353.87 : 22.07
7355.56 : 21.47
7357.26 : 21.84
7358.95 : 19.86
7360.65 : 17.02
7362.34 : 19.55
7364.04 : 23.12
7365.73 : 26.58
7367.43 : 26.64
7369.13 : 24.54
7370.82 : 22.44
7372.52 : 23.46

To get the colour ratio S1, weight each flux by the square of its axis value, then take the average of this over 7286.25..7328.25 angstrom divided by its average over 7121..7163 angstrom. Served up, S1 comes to 1.14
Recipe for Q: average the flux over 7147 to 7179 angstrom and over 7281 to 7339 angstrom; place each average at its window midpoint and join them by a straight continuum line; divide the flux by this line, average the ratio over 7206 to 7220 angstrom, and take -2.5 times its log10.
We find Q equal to -0.144 mag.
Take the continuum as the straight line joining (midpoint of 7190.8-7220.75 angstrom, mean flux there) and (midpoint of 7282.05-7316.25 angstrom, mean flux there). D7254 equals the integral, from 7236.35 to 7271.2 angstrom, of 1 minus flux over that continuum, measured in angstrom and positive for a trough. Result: 2.4 angstrom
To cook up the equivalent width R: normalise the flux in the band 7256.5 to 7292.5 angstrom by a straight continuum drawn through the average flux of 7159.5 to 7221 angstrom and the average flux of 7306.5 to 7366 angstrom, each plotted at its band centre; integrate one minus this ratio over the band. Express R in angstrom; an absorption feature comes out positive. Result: -1.8 angstrom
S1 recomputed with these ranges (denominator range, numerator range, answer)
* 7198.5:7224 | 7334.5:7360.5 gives 0.70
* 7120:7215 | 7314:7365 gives 0.87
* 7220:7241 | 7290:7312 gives 0.89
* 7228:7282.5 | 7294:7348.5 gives 0.89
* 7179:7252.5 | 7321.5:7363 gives 0.77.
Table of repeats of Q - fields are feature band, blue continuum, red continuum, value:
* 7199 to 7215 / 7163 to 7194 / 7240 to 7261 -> -0.15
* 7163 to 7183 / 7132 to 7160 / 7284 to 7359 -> -0.10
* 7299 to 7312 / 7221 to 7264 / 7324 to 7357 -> -0.06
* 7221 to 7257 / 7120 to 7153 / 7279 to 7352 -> -0.18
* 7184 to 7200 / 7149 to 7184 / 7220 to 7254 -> -0.09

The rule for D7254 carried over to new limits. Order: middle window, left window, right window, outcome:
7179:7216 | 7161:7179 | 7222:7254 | -4.80 angstrom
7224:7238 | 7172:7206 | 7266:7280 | 0.47 angstrom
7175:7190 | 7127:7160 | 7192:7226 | -0.96 angstrom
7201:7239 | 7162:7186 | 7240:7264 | -4.27 angstrom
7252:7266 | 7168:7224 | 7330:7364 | 1.30 angstrom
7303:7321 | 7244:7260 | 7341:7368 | -1.86 angstrom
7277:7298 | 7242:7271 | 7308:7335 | -1.41 angstrom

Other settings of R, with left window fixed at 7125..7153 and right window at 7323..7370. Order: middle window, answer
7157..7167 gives -3.59 angstrom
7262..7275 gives -2.59 angstrom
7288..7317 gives -4.03 angstrom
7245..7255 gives -0.48 angstrom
